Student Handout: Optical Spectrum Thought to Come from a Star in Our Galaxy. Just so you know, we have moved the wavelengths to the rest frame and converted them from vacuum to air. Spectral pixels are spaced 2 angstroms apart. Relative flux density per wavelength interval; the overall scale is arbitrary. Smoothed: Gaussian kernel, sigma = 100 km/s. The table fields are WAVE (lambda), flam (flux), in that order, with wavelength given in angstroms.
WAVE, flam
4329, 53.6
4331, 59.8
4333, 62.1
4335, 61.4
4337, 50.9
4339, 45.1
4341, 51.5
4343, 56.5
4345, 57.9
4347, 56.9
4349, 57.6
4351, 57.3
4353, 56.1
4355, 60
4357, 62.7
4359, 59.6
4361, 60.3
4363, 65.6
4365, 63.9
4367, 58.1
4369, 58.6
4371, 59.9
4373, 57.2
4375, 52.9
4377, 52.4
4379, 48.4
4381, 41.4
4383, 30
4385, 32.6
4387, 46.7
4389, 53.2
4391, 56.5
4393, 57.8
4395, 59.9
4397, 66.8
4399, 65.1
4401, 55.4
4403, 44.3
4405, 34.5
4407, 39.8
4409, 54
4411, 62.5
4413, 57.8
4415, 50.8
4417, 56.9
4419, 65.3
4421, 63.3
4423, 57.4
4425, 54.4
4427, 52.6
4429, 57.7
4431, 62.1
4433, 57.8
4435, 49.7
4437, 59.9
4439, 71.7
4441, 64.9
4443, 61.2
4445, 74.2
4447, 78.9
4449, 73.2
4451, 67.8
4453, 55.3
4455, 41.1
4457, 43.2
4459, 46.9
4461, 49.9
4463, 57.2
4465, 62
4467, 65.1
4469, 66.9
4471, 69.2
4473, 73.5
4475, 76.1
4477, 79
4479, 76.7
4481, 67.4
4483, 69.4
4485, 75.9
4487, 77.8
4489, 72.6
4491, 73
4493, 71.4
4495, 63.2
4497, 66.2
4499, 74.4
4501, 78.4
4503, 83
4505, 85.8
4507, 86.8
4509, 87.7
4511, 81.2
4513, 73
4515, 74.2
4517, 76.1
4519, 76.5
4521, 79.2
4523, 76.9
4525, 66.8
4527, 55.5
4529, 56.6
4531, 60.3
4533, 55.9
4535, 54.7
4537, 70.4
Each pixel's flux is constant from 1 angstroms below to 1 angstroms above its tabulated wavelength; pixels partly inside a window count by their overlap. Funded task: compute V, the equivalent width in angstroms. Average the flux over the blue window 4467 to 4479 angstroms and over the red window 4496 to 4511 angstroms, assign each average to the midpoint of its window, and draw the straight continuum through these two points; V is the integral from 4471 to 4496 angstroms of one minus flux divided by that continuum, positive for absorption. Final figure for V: 0.8 angstroms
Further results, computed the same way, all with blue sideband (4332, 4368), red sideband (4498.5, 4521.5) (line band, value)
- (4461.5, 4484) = 1.8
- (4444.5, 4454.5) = 0.5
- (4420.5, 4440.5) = 3.0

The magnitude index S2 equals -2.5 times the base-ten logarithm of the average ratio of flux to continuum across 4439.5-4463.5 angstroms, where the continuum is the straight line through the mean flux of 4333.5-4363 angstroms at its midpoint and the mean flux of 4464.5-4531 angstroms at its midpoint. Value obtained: 0.14 mag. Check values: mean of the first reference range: 57.1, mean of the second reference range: 73.1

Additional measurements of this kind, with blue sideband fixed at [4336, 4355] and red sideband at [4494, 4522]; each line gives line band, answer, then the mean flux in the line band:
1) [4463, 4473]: 0.099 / 65.7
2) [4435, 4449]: 0.014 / 67.5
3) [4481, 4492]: 0.020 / 73.2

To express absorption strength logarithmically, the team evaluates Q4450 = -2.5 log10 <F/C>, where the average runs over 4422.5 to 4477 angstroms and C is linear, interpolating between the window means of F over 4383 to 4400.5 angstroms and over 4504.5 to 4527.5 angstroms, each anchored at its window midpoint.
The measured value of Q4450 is 0.05 mag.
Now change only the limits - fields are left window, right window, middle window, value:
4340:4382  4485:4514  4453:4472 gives 0.272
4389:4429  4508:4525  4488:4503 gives 0.016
